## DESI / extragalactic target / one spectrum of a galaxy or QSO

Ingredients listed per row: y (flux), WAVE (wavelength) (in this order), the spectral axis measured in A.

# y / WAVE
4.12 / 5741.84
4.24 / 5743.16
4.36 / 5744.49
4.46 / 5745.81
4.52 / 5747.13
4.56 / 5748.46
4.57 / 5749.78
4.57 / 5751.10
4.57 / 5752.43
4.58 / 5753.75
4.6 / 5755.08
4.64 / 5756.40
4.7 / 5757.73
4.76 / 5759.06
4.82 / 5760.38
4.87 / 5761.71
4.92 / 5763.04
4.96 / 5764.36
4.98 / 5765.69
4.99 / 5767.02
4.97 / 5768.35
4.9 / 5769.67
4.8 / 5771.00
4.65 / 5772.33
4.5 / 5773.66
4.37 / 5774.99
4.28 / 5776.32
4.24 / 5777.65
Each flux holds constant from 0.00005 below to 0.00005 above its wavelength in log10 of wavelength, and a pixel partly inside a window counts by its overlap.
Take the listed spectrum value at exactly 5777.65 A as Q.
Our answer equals 4.24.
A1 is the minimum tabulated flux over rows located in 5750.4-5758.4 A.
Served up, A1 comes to 4.57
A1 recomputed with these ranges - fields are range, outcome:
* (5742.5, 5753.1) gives 4.24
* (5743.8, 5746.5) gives 4.36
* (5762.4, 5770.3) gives 4.9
